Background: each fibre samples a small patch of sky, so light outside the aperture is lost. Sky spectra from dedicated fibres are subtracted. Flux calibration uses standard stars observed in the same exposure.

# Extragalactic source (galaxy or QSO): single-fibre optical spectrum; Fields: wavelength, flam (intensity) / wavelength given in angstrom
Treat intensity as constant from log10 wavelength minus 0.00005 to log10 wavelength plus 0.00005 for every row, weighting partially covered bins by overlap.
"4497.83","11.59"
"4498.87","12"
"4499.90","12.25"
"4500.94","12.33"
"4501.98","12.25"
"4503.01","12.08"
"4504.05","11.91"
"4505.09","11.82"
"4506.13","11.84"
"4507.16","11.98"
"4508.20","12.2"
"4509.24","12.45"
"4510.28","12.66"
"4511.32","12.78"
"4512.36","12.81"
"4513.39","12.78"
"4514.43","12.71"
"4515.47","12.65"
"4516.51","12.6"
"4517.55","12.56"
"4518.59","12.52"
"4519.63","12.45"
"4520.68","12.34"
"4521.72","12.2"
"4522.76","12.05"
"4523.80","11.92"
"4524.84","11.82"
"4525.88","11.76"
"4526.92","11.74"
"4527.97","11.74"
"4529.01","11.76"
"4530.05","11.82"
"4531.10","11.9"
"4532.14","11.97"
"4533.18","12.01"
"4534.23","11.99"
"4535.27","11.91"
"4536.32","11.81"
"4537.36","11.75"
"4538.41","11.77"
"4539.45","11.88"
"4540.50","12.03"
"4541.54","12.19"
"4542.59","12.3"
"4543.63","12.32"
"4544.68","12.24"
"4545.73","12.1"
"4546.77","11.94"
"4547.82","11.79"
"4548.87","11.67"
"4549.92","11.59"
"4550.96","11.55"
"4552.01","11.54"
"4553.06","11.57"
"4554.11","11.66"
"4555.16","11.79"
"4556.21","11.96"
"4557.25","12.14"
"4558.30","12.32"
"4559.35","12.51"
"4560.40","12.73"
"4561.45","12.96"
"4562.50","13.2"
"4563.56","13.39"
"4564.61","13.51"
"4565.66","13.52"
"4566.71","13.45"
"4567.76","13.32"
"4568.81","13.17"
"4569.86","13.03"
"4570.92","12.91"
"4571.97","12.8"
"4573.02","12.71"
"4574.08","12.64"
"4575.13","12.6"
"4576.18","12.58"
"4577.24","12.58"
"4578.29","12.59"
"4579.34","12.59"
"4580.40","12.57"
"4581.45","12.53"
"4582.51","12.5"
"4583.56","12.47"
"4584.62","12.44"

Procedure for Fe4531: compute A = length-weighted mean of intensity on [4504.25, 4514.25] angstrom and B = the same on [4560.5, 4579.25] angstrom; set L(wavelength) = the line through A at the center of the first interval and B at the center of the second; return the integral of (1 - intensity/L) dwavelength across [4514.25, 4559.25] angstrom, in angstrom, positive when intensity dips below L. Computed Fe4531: 2.3 angstrom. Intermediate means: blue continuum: 12.4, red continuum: 13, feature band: 12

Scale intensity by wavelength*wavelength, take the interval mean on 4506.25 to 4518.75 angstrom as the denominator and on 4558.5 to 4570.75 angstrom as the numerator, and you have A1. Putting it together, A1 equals 1.1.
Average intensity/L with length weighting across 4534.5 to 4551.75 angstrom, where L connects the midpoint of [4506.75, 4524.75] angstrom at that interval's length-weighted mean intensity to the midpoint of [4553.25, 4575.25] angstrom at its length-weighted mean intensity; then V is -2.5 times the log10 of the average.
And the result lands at 0.06 mag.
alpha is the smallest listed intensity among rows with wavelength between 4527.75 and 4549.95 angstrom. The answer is 11.59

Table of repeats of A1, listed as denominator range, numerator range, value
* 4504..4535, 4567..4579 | 1.08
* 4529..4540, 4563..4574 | 1.12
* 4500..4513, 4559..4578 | 1.09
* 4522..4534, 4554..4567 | 1.09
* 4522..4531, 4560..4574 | 1.13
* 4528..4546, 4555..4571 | 1.09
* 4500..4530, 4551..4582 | 1.06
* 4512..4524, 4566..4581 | 1.05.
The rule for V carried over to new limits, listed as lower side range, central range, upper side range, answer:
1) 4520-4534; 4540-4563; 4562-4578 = 0.040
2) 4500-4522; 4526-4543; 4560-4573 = 0.071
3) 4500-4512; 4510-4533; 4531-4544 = -0.013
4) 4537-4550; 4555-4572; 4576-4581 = -0.049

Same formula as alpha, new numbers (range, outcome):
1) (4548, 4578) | 11.54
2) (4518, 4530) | 11.74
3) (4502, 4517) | 11.82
